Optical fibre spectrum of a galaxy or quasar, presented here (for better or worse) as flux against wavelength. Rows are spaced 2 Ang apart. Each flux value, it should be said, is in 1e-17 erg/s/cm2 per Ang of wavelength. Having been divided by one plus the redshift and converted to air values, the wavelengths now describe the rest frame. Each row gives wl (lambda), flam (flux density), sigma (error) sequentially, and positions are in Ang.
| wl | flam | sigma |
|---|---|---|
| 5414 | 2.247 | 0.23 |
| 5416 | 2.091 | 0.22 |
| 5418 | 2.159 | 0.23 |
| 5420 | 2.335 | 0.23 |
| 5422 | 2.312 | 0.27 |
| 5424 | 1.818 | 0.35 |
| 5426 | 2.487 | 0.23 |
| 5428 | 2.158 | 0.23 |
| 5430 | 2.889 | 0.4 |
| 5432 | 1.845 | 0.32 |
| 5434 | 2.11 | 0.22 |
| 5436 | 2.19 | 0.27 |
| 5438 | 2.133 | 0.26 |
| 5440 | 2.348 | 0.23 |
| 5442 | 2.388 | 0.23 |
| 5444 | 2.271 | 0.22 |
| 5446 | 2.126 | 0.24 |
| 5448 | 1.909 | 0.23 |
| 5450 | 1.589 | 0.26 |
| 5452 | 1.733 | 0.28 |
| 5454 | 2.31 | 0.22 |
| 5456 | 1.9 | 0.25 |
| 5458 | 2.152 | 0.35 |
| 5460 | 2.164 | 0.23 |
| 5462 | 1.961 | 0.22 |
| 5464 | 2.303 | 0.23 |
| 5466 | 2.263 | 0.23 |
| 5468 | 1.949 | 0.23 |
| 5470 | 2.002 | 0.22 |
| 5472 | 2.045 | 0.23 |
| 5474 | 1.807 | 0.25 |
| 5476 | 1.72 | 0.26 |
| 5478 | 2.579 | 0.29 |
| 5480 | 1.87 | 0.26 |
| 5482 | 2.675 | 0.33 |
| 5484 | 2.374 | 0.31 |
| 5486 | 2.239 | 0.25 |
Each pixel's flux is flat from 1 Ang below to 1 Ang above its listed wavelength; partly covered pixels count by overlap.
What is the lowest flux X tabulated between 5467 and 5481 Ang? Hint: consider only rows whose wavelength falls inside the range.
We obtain 1.72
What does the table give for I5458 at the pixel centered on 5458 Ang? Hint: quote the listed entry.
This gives 2.152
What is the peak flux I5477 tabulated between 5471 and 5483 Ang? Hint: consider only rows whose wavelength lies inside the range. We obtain 2.675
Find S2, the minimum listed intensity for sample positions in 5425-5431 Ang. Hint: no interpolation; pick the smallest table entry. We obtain 2.158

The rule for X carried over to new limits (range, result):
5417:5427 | 1.818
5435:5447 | 2.126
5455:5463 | 1.9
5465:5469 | 1.949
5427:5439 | 1.845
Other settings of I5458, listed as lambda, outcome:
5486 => 2.239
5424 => 1.818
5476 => 1.72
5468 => 1.949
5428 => 2.158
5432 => 1.845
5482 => 2.675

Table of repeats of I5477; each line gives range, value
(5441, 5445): 2.388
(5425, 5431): 2.889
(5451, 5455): 2.31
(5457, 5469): 2.303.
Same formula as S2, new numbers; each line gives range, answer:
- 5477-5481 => 1.87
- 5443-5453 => 1.589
